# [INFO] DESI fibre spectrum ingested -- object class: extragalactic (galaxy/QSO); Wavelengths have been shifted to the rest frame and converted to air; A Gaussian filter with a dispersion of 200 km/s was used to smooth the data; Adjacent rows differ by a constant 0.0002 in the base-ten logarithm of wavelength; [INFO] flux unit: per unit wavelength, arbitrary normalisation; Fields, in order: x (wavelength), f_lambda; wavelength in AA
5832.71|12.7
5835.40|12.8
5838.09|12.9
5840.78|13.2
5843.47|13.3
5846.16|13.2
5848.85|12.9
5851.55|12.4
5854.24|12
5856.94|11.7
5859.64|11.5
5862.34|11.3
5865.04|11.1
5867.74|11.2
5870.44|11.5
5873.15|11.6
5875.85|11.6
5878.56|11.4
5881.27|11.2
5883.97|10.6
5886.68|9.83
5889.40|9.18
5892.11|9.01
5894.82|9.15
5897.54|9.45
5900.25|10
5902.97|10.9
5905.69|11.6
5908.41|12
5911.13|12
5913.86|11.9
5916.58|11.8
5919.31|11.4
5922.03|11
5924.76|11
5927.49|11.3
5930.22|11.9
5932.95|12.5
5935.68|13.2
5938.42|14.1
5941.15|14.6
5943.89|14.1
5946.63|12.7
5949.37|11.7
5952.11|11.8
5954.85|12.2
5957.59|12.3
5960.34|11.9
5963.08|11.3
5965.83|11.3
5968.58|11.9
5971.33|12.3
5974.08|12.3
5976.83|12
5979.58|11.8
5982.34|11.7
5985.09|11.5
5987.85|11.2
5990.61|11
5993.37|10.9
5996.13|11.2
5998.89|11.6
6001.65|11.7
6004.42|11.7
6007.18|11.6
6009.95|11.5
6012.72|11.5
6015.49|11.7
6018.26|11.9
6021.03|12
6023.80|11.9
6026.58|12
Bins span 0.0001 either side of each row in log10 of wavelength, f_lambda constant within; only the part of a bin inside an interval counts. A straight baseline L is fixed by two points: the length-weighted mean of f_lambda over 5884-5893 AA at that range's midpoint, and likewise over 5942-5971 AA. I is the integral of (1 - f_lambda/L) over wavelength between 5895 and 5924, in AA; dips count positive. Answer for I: -2.1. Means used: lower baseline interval 9.54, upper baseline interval 12.2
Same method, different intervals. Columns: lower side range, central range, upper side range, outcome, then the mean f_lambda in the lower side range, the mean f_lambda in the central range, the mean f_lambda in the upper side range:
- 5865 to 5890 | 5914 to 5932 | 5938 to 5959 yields 1.08 AA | 11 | 11.5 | 12.9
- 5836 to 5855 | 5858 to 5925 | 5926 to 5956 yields 9.80 AA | 12.9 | 10.9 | 12.7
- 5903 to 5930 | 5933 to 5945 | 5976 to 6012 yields -2.41 AA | 11.5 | 13.8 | 11.5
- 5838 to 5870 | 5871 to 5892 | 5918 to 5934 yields 2.16 AA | 12.2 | 10.7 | 11.5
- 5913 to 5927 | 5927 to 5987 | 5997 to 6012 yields -4.23 AA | 11.4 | 12.3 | 11.6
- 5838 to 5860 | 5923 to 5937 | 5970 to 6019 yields 0.11 AA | 12.6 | 12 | 11.6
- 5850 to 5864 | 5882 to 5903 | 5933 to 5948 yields 4.72 AA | 11.8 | 9.74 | 13.6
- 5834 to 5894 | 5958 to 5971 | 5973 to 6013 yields -0.18 AA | 11.6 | 11.7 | 11.5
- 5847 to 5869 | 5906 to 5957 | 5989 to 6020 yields -2.79 AA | 11.8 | 12.3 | 11.5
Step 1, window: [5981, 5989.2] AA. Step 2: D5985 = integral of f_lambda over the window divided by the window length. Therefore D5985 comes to 11.5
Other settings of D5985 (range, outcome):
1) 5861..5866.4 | 11.2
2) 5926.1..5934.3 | 11.9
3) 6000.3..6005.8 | 11.7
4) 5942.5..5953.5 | 12.6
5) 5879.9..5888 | 10.6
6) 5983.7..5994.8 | 11.2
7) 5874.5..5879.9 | 11.5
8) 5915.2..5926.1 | 11.3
